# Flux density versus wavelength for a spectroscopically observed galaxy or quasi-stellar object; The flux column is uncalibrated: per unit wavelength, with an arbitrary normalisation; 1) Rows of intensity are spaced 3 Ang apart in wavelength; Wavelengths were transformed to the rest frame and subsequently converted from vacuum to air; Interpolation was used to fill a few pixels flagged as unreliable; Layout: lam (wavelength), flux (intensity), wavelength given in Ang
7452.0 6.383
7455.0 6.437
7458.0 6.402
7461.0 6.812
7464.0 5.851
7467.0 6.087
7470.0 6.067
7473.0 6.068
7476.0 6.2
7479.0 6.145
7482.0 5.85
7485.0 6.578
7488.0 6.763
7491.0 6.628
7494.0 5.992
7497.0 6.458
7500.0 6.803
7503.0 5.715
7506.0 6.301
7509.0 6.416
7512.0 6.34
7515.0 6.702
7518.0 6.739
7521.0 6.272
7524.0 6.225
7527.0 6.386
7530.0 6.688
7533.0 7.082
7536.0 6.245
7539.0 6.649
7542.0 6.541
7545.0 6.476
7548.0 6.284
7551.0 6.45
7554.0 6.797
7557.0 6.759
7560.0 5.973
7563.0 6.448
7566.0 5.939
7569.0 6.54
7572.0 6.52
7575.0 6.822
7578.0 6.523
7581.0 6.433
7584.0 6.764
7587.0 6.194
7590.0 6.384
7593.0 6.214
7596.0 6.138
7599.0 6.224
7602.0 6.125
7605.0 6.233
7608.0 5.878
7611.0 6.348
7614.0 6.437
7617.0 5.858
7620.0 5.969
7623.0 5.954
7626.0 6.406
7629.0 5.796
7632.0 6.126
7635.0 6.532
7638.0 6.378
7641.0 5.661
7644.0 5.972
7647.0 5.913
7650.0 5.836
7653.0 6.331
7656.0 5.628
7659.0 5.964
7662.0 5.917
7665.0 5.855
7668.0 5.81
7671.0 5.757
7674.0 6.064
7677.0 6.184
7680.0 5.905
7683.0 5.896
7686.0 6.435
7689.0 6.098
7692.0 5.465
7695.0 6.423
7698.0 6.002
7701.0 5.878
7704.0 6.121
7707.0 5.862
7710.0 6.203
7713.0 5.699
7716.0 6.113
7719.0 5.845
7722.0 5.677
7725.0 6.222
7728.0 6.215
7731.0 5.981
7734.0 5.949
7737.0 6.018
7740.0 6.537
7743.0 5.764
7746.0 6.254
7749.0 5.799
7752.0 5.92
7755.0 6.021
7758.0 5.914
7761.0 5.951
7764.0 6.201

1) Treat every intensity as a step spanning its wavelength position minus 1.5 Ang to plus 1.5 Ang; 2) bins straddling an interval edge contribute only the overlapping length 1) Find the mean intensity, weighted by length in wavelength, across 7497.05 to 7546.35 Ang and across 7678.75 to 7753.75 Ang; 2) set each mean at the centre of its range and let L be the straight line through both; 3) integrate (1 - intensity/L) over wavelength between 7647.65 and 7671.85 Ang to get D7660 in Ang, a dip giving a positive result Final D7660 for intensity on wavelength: 1.0 Ang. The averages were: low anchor 6.47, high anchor 6.01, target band 5.89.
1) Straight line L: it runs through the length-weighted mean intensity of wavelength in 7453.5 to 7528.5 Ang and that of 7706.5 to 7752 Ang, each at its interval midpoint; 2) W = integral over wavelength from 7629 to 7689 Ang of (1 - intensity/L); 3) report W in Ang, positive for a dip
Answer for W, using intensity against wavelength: 0.97 Ang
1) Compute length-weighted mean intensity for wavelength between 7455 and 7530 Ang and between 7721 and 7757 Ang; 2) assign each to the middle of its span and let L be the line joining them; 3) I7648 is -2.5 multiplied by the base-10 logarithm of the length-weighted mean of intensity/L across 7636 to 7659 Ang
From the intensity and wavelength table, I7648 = 0.03 mag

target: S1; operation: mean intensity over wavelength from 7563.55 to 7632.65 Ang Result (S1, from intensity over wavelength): 6.26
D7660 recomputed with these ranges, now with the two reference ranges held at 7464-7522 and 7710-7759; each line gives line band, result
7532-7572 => -1.5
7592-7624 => 0.2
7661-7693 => 0.7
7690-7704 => 0.2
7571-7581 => -0.6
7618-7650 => 0.4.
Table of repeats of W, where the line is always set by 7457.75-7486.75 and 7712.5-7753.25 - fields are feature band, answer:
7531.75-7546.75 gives -1.06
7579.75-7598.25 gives -0.71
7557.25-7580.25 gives -1.07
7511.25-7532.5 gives -1.20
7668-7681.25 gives 0.20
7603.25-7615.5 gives -0.25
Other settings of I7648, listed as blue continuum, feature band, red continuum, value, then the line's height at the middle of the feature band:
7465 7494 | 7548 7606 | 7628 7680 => -0.051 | 6.1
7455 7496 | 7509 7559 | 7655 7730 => -0.058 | 6.19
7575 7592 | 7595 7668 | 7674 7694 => 0.036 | 6.26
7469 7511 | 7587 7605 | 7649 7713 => -0.018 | 6.12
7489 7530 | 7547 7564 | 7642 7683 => -0.034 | 6.26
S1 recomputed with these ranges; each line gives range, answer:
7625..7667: 6.02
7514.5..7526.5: 6.46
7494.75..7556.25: 6.48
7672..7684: 6.01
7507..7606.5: 6.44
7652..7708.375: 5.98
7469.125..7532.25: 6.36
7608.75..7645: 6.12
